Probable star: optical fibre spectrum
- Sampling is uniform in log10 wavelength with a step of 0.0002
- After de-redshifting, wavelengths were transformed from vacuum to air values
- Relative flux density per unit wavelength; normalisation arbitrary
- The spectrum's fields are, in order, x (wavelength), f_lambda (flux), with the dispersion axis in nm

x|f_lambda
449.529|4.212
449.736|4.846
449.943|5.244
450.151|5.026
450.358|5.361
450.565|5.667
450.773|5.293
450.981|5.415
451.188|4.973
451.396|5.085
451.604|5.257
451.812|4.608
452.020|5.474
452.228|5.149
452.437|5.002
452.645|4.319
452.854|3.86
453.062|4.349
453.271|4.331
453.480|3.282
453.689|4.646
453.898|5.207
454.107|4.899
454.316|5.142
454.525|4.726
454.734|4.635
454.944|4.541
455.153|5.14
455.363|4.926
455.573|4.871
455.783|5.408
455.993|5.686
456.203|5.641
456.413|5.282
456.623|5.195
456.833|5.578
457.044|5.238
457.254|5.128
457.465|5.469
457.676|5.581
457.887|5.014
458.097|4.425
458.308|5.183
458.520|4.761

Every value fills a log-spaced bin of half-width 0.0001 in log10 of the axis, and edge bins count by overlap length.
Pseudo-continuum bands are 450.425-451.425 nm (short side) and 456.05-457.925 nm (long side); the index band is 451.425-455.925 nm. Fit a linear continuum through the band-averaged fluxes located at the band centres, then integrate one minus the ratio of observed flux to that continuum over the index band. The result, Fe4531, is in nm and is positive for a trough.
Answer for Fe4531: 0.48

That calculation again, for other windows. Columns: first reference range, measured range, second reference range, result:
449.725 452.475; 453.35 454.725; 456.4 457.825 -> 0.162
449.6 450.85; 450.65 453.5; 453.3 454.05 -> -0.001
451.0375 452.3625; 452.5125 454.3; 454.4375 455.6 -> 0.193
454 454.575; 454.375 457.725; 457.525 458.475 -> -0.125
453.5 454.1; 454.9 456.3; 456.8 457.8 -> -0.043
